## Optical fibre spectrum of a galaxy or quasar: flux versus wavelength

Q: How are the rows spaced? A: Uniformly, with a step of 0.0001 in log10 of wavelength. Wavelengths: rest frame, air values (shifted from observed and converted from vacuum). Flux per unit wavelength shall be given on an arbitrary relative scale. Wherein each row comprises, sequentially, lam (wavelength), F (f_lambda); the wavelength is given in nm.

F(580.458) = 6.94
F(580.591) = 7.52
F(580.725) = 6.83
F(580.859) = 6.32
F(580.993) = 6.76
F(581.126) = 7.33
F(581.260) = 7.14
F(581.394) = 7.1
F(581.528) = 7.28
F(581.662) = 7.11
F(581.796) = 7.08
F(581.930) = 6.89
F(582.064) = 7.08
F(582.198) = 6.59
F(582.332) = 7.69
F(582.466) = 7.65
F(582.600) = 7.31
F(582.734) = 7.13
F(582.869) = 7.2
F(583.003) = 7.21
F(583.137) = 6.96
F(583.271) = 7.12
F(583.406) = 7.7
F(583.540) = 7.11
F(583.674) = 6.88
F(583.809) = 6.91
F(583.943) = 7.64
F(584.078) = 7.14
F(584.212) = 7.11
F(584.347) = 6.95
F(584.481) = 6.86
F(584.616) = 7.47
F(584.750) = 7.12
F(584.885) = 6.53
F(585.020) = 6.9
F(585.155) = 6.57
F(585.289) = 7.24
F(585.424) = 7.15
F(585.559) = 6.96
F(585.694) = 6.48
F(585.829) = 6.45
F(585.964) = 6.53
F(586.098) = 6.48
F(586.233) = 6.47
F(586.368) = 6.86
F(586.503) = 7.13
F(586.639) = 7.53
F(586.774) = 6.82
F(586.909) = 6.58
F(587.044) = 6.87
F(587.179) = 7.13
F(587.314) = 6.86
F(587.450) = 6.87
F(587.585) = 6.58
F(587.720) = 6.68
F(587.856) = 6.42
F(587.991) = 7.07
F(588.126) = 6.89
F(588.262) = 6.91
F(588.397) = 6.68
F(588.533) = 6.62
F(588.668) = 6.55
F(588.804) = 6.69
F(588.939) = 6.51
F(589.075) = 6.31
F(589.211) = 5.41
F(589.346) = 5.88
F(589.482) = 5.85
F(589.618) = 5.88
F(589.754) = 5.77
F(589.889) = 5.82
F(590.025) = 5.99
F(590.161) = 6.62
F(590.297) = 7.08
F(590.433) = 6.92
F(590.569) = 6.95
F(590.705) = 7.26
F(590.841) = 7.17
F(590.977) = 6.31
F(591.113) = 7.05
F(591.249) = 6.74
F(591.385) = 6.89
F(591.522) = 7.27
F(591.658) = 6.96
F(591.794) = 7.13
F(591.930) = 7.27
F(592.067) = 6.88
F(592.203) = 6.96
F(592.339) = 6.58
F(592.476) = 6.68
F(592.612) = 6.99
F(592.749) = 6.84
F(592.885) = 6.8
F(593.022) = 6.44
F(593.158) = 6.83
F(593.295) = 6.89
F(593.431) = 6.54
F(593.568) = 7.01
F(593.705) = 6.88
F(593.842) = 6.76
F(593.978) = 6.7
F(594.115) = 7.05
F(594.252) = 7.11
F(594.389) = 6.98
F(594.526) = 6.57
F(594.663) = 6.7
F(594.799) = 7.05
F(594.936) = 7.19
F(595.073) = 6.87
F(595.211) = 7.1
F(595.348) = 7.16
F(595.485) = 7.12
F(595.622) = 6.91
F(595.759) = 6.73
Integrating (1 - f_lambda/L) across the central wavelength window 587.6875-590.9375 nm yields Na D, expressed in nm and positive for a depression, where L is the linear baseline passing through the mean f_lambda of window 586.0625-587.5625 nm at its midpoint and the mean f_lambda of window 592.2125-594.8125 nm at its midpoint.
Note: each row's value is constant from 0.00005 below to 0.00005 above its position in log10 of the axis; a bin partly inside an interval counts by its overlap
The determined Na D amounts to 0.168 nm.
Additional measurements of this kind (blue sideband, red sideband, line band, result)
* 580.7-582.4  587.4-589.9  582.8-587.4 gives -0.18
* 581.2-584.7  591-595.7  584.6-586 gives 0.05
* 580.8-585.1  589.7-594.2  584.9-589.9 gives 0.24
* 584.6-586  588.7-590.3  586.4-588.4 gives -0.12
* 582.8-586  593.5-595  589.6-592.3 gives 0.07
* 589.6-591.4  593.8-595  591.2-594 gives -0.04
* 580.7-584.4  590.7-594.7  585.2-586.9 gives 0.05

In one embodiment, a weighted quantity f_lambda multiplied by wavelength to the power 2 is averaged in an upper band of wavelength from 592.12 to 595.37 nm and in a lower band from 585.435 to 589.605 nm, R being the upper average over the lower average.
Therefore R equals 1.06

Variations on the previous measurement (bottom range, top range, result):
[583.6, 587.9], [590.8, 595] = 1.02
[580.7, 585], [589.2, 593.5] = 0.97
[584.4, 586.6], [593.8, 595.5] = 1.05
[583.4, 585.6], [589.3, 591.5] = 0.94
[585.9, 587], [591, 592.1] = 1.05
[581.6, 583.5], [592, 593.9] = 0.98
